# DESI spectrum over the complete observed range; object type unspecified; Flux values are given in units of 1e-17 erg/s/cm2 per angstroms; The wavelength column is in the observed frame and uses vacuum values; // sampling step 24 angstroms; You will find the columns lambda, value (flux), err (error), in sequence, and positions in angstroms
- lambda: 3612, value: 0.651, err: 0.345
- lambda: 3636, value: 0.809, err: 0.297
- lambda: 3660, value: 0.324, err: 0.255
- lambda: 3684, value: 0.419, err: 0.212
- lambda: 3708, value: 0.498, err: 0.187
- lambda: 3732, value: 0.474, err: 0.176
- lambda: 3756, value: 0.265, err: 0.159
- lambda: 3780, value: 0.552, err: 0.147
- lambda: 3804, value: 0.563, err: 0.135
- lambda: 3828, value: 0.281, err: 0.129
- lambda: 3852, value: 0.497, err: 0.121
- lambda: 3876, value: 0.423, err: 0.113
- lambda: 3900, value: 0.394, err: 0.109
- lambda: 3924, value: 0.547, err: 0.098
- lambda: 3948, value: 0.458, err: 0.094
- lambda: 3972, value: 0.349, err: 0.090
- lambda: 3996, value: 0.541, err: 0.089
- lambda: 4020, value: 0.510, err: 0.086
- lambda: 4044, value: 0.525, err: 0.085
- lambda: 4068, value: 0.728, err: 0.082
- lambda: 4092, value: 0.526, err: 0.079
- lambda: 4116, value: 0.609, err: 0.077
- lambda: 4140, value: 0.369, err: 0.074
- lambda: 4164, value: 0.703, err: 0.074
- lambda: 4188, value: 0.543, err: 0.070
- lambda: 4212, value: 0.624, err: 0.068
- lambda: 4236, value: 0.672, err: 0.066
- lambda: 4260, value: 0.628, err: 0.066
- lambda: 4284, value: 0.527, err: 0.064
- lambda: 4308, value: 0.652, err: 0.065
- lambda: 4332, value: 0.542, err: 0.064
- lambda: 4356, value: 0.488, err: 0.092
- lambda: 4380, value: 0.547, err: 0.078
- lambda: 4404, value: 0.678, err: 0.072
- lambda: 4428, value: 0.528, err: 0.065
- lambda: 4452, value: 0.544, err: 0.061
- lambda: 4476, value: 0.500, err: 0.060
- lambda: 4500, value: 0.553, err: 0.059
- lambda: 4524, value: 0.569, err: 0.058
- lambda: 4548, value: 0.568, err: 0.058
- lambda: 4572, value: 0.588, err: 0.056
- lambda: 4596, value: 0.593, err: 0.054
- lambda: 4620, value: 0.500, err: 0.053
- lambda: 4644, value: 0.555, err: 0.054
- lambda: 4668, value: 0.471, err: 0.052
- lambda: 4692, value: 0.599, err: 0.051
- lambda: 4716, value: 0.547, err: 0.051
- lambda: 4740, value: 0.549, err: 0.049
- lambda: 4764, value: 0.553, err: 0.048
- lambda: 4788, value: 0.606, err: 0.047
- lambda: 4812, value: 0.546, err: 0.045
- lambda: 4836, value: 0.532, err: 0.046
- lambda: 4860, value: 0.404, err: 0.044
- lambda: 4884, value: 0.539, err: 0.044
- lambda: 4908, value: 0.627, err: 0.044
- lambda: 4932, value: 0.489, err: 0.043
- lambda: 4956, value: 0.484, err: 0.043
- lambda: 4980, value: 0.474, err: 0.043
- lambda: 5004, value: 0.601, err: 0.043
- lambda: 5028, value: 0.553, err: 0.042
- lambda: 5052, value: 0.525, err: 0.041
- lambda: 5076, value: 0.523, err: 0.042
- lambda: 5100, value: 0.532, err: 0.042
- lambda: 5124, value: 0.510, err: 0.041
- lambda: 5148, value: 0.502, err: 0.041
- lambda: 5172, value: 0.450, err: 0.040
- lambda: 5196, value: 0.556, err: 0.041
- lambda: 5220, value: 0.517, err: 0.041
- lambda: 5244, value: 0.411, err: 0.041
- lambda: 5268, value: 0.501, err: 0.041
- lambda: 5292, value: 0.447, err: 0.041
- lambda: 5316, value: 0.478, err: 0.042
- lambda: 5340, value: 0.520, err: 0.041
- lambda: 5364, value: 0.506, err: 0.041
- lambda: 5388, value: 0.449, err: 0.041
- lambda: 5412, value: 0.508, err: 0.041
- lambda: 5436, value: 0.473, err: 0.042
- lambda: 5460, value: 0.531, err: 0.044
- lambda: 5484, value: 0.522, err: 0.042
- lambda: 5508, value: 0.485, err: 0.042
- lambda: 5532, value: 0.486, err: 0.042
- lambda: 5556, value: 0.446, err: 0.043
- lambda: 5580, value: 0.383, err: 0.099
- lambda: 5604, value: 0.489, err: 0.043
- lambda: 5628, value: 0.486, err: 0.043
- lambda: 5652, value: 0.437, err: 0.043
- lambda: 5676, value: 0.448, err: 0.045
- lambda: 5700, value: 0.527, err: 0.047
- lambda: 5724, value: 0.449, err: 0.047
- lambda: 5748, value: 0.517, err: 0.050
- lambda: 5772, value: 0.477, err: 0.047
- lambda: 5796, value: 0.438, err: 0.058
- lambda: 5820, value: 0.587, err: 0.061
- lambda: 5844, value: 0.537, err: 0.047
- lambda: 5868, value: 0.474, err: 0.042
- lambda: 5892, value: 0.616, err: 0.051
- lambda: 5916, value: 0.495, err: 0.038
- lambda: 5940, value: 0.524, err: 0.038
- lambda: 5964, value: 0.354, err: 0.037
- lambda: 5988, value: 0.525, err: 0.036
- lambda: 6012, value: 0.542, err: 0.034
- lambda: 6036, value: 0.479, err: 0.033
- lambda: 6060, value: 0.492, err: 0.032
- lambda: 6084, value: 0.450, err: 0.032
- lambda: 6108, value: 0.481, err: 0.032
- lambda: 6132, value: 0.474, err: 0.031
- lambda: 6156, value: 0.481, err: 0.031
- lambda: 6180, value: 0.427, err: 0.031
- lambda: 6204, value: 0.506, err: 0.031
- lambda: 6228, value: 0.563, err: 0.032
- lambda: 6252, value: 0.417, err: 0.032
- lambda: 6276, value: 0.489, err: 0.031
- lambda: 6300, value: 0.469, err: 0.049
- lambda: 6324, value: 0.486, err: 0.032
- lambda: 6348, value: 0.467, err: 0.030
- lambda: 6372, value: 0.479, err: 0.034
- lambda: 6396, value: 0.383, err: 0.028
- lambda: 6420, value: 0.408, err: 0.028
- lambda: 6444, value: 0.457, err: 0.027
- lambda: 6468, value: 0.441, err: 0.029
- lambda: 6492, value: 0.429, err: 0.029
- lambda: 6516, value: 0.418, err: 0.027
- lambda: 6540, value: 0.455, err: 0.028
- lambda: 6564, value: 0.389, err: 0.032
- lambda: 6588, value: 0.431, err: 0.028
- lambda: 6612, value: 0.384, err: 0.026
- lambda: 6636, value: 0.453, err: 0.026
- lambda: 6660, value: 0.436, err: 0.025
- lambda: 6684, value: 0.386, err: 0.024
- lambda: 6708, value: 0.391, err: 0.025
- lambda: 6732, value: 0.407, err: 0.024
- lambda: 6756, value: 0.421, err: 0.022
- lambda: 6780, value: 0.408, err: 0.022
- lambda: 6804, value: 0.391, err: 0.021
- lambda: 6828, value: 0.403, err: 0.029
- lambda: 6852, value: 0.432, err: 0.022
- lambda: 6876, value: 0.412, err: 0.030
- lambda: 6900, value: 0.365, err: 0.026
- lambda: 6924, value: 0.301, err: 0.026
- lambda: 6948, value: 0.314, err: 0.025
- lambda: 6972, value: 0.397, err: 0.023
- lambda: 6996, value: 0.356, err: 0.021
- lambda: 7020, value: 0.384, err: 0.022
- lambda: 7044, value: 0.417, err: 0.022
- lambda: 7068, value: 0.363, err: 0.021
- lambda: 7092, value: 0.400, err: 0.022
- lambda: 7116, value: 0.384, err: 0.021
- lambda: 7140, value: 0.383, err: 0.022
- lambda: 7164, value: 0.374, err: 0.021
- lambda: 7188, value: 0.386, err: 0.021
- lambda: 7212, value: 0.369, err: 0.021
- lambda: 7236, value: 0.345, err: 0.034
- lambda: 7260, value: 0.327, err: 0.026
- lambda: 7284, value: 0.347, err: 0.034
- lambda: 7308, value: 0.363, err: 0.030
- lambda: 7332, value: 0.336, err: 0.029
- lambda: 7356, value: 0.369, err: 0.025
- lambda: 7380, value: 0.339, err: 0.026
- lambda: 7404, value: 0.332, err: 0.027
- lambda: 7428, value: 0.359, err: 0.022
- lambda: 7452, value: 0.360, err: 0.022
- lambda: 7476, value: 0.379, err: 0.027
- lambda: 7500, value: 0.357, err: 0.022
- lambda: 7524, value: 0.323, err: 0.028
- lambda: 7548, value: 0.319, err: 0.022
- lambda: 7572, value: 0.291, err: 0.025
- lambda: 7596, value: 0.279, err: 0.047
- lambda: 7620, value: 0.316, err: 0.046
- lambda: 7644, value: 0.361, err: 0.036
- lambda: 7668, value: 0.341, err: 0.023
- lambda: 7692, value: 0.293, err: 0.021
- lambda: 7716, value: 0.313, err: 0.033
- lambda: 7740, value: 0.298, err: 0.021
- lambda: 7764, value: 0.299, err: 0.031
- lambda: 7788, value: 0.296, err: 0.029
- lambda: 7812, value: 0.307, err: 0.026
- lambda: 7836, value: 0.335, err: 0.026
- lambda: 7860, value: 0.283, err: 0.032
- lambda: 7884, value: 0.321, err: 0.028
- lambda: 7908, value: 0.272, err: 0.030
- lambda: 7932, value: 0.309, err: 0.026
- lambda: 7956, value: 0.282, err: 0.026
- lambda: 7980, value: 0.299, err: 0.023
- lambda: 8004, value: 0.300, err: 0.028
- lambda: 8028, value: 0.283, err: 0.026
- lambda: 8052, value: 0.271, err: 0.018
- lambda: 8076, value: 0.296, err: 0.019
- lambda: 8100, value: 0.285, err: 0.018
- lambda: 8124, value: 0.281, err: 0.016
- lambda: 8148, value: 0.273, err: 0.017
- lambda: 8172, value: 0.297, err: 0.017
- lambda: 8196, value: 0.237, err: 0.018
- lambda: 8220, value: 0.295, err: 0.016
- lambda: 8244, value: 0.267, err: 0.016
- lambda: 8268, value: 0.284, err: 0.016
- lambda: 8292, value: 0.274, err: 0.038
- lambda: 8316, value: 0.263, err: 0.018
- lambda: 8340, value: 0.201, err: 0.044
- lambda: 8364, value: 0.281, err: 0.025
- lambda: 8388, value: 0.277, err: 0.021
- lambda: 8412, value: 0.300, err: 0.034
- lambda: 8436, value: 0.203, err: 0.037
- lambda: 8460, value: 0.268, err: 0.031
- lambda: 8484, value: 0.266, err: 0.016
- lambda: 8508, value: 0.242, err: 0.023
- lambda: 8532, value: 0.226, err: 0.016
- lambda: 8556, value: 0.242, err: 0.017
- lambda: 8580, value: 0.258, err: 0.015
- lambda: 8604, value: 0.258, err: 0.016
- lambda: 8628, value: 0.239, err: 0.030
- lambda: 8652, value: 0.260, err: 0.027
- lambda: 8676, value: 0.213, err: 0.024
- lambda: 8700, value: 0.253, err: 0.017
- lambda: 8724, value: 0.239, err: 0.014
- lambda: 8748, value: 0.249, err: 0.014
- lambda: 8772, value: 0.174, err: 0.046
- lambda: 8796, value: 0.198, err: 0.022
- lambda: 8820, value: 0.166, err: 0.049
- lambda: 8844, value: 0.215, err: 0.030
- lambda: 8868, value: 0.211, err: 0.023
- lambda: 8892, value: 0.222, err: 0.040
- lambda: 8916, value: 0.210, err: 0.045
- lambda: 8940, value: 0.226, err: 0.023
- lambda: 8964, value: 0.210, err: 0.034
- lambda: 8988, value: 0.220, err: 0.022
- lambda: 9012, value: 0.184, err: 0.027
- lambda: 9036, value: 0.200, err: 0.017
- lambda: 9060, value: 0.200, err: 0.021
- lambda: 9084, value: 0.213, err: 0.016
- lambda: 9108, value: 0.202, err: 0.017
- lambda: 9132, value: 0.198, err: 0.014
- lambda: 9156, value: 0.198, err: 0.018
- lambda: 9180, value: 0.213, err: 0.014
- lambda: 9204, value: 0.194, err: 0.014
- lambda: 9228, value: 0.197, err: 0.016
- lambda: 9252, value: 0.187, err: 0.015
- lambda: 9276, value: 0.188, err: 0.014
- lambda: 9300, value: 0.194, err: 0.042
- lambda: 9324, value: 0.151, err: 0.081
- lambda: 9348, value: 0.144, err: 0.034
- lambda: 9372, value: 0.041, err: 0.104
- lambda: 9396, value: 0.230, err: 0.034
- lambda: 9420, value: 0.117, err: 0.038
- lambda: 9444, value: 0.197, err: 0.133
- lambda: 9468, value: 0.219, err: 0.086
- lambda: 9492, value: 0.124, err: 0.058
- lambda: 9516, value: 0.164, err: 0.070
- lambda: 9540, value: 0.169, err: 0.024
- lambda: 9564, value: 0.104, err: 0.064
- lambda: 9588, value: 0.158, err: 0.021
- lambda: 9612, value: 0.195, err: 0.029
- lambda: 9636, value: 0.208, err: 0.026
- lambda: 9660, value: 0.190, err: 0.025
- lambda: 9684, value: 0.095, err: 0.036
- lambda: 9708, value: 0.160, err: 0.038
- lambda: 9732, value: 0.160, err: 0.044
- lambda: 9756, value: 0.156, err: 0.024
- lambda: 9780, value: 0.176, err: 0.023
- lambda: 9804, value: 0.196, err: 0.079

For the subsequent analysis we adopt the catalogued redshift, 0.504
